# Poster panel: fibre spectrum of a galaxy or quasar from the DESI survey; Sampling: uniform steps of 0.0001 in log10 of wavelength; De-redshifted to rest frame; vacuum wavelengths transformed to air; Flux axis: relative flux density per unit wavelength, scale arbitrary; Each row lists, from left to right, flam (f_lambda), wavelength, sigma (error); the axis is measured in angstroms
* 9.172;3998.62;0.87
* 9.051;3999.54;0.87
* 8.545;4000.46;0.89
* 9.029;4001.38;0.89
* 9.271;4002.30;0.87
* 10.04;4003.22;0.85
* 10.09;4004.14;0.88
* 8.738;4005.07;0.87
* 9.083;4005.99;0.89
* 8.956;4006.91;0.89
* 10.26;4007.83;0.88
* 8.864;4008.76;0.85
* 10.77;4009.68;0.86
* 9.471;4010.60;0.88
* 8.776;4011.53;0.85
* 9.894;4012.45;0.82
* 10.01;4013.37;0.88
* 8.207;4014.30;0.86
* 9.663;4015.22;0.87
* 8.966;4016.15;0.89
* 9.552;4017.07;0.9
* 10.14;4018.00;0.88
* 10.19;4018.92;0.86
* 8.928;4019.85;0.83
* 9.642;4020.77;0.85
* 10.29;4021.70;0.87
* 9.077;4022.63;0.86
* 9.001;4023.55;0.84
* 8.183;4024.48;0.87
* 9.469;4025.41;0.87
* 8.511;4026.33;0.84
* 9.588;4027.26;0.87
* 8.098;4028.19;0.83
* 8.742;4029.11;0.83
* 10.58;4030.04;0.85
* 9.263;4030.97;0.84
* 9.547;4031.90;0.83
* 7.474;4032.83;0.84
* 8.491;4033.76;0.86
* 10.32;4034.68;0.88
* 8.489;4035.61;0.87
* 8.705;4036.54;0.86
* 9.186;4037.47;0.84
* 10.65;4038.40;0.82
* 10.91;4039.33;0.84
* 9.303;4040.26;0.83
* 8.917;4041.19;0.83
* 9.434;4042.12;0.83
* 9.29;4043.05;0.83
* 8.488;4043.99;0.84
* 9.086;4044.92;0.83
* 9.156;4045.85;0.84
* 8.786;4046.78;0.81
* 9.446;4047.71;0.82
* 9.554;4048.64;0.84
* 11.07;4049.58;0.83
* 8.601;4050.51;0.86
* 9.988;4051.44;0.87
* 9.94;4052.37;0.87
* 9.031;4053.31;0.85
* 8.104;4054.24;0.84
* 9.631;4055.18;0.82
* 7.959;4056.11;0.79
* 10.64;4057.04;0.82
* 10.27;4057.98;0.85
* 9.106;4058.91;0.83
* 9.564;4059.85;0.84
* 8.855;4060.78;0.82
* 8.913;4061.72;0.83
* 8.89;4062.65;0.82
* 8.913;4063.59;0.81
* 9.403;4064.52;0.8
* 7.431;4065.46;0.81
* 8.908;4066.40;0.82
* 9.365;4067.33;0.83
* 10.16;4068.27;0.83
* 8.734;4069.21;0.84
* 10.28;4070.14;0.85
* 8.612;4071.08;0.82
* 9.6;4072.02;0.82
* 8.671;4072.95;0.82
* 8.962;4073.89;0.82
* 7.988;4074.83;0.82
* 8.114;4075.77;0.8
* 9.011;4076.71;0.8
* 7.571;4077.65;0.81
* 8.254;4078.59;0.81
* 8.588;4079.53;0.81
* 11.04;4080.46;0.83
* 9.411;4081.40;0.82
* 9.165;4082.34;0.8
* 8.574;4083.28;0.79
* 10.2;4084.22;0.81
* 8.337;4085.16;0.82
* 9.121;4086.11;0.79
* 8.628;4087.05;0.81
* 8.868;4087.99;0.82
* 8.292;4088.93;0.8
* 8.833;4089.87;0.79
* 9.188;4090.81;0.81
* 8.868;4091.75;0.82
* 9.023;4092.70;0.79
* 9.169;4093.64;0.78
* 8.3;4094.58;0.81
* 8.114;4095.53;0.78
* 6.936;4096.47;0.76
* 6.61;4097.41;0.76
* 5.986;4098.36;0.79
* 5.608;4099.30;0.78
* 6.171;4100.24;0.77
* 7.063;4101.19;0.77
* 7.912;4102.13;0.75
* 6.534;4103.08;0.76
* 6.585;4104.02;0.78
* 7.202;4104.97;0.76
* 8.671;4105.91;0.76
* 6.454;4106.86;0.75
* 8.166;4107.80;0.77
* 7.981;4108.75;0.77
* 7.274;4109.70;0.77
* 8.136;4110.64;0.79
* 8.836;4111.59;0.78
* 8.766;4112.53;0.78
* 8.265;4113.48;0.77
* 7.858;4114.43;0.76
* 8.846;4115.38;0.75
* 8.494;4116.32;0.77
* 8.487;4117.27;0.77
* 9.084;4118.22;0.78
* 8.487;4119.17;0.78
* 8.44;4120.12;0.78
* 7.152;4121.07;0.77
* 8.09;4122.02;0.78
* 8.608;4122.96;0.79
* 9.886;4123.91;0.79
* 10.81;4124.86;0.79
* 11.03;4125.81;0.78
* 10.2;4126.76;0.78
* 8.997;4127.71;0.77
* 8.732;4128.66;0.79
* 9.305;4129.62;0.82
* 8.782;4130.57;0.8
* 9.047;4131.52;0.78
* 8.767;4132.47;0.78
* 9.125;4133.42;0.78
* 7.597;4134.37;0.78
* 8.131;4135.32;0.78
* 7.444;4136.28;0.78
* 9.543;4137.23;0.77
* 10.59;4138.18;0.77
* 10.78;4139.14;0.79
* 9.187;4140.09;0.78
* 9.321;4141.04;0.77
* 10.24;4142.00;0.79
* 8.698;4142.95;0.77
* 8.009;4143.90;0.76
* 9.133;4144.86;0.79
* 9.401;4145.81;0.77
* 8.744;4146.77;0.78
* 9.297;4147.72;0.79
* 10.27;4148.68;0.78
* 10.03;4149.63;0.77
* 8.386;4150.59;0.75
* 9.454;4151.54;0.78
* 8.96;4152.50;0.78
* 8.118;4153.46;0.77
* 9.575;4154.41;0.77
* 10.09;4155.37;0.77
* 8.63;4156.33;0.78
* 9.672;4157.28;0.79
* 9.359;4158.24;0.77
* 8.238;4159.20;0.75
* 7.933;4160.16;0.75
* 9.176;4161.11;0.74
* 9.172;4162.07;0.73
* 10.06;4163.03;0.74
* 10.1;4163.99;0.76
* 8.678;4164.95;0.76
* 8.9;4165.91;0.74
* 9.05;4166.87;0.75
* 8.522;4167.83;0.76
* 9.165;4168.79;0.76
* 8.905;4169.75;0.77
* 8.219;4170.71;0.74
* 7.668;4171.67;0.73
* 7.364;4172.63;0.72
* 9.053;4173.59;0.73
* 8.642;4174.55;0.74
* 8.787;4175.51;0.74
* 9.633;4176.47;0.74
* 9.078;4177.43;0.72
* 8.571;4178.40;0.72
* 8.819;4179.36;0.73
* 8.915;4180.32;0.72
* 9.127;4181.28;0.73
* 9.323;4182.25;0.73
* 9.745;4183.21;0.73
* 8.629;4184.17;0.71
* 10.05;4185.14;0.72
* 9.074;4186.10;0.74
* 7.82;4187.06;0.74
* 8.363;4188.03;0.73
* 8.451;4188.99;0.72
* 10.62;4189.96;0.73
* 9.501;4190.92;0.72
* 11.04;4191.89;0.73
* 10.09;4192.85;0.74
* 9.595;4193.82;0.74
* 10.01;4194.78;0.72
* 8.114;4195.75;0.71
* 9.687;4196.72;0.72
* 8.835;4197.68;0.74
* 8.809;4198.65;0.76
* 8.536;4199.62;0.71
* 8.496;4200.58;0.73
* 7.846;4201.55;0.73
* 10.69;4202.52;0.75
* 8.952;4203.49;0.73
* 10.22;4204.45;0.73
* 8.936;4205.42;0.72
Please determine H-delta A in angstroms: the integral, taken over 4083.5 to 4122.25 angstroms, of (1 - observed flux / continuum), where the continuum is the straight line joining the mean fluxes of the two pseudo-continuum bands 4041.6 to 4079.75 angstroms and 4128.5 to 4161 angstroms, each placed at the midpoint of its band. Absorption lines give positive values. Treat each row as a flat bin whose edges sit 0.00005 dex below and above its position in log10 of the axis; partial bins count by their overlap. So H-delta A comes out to 4.49 angstroms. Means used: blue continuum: 9.08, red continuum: 9.08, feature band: 8.03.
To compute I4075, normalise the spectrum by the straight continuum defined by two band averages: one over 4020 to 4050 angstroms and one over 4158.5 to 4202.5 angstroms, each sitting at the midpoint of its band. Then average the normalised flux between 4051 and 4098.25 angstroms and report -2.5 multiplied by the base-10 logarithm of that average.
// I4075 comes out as 0.04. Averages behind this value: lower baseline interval 9.27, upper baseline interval 9.01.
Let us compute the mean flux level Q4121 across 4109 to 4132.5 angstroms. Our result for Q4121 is 8.81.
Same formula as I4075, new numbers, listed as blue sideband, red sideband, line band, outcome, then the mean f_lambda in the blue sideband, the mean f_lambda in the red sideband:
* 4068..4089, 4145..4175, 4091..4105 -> 0.21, 8.97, 9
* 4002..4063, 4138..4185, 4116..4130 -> 0.01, 9.34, 9.09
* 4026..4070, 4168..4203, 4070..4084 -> 0.03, 9.23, 9.03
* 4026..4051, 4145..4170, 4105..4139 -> 0.06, 9.25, 9.15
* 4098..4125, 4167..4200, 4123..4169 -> -0.10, 7.9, 9.02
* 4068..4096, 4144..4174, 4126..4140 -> -0.02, 8.91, 9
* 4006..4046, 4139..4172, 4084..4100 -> 0.13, 9.31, 9.11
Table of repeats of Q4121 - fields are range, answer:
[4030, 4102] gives 8.89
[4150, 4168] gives 9.07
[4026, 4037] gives 8.99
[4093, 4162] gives 8.58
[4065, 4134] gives 8.5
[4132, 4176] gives 9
